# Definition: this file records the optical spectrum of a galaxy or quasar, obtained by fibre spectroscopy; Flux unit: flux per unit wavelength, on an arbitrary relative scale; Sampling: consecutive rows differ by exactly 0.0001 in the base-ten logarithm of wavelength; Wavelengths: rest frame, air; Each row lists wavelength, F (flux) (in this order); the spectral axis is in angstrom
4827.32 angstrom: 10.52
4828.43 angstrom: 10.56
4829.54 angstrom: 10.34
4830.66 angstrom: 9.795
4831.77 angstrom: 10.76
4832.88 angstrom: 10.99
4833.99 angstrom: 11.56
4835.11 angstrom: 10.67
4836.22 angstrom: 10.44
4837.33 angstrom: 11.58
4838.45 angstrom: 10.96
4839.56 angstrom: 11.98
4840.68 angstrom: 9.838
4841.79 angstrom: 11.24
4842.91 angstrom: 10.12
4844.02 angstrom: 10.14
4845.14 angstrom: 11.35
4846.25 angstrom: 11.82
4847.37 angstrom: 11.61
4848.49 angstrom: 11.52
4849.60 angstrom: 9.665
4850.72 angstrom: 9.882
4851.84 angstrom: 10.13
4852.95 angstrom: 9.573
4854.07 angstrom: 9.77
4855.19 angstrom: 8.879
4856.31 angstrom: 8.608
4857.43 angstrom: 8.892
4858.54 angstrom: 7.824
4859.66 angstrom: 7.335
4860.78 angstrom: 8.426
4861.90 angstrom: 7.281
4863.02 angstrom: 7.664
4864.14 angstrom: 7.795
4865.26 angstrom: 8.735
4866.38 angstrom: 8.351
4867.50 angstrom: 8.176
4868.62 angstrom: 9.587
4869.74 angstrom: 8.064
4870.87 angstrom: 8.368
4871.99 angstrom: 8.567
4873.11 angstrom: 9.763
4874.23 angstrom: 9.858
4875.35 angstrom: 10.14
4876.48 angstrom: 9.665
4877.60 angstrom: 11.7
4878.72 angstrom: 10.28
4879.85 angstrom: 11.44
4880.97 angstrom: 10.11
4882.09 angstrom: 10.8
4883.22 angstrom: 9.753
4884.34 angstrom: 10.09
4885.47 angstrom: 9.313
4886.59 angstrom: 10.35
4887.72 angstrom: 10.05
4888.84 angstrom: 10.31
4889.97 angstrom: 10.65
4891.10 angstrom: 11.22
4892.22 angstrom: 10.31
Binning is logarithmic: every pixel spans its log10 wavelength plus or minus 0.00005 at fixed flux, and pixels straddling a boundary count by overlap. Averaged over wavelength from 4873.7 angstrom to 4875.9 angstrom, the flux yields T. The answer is 10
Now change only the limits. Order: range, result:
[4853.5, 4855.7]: 9.32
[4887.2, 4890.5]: 10.3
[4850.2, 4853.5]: 9.88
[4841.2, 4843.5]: 10.7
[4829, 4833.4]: 10.5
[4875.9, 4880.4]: 10.7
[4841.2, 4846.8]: 10.9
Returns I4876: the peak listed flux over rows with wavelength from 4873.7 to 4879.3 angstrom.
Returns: 11.7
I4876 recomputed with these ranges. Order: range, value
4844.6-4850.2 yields 11.82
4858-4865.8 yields 8.735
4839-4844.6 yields 11.98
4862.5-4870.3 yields 9.587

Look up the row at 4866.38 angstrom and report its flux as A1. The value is 8.351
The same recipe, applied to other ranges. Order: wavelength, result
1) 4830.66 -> 9.795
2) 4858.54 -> 7.824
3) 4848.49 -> 11.52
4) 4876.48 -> 9.665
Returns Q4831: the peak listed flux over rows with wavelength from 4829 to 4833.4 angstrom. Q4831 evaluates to 10.99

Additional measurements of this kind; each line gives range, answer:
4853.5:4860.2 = 9.77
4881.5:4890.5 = 10.8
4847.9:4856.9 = 11.52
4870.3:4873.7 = 9.763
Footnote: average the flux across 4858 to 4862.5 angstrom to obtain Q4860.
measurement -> 7.71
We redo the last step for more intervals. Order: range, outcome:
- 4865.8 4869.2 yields 8.71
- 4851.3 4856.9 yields 9.39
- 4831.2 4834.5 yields 11.1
